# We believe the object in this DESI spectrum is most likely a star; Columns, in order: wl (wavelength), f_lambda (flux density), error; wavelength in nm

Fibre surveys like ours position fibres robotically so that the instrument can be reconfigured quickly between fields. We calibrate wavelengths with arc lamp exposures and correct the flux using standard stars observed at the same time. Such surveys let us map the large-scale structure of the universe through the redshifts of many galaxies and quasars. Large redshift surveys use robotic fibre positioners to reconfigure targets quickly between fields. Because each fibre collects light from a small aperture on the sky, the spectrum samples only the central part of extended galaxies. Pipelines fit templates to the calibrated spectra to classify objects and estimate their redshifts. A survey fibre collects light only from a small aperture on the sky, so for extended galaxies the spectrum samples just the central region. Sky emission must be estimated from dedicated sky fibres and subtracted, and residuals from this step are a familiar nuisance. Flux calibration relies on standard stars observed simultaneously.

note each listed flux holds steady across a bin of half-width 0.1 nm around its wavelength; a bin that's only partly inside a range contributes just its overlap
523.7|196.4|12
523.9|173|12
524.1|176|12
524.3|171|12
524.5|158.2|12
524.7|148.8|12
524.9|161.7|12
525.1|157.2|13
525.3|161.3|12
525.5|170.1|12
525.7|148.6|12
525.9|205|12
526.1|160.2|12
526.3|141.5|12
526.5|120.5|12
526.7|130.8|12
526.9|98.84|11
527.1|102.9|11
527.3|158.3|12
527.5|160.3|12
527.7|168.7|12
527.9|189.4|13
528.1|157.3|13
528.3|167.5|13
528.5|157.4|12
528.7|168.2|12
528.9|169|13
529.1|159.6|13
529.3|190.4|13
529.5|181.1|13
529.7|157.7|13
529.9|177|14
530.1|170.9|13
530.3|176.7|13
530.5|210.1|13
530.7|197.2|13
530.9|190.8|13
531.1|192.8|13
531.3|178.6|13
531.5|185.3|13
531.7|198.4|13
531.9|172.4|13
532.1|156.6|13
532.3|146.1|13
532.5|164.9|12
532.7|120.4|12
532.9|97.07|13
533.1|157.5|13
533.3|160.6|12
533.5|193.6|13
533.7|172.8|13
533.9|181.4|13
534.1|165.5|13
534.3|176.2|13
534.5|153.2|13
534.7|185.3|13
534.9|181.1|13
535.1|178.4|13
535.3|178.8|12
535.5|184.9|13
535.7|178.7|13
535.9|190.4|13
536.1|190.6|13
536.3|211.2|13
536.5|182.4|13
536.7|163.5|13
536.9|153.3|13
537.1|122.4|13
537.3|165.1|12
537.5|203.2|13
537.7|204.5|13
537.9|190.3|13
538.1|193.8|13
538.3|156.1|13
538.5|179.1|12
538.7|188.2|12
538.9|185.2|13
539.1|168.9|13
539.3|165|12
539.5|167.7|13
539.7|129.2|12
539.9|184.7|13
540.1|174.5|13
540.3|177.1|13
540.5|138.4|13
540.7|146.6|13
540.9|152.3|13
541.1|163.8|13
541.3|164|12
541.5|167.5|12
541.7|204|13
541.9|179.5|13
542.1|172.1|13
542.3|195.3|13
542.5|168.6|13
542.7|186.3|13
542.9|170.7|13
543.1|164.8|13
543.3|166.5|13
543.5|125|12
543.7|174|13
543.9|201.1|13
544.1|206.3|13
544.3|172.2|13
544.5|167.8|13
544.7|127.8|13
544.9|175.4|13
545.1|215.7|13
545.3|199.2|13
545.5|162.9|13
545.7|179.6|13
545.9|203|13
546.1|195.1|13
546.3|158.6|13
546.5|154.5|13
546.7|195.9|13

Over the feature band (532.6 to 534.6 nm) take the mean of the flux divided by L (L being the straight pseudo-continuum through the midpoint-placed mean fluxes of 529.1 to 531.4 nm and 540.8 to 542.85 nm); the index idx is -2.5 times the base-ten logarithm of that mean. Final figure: 0.15 mag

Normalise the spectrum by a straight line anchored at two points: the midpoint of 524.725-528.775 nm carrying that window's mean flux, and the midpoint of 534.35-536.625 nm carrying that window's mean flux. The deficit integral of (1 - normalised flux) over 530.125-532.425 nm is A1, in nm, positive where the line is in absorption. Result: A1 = -0.18 nm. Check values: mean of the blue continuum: 154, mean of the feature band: 182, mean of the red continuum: 183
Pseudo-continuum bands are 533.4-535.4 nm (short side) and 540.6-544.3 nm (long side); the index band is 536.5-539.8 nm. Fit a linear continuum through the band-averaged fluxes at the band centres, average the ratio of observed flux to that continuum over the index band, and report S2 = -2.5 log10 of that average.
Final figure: 0.022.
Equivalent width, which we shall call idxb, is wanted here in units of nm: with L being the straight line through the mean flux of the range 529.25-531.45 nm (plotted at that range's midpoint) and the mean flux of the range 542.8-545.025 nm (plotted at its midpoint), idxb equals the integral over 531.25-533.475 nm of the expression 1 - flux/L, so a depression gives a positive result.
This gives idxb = 0.28 nm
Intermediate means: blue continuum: 184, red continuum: 169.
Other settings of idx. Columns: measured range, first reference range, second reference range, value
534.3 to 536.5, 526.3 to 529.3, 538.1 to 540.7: -0.129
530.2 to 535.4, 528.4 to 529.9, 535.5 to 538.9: 0.014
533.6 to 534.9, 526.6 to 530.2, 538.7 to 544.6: -0.057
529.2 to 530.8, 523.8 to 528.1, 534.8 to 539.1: -0.114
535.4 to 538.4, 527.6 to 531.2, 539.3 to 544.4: -0.041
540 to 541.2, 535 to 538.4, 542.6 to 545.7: 0.117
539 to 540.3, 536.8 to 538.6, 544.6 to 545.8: 0.057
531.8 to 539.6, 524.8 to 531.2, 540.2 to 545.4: -0.018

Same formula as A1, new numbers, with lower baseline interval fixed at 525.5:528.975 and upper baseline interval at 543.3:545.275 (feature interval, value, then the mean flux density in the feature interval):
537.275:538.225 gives -0.15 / 193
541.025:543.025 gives -0.06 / 177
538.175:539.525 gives -0.05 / 174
